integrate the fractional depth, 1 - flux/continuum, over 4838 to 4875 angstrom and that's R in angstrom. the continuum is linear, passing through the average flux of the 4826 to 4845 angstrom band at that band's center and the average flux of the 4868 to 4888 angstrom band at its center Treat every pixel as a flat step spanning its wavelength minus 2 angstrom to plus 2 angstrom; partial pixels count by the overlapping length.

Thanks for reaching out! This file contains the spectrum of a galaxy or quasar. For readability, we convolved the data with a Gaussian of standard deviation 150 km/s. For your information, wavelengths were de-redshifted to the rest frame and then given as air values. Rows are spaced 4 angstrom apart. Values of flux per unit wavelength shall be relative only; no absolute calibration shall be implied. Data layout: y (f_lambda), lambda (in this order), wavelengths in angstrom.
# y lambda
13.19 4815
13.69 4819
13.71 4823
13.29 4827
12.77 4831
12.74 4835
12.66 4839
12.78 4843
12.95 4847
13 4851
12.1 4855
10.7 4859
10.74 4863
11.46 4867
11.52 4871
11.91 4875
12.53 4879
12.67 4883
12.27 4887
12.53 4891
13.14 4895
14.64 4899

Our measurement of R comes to 1.6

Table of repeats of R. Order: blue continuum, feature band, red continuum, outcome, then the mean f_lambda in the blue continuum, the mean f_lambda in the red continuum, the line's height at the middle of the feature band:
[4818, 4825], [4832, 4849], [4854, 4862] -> -0.51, 13.7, 11.2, 12.4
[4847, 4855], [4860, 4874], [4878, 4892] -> 1.54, 12.8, 12.5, 12.6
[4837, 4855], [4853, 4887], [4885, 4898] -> 2.78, 12.8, 12.8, 12.8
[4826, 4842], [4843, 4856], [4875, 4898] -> 0.04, 12.8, 12.7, 12.8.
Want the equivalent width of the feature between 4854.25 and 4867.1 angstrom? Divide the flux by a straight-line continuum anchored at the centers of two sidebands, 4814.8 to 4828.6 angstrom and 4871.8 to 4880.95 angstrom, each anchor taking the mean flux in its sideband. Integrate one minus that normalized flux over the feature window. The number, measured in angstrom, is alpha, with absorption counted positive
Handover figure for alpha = 1.4 angstrom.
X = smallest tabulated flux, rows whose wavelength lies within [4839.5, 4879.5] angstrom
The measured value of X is 10.7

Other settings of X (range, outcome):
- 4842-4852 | 12.78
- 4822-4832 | 12.77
